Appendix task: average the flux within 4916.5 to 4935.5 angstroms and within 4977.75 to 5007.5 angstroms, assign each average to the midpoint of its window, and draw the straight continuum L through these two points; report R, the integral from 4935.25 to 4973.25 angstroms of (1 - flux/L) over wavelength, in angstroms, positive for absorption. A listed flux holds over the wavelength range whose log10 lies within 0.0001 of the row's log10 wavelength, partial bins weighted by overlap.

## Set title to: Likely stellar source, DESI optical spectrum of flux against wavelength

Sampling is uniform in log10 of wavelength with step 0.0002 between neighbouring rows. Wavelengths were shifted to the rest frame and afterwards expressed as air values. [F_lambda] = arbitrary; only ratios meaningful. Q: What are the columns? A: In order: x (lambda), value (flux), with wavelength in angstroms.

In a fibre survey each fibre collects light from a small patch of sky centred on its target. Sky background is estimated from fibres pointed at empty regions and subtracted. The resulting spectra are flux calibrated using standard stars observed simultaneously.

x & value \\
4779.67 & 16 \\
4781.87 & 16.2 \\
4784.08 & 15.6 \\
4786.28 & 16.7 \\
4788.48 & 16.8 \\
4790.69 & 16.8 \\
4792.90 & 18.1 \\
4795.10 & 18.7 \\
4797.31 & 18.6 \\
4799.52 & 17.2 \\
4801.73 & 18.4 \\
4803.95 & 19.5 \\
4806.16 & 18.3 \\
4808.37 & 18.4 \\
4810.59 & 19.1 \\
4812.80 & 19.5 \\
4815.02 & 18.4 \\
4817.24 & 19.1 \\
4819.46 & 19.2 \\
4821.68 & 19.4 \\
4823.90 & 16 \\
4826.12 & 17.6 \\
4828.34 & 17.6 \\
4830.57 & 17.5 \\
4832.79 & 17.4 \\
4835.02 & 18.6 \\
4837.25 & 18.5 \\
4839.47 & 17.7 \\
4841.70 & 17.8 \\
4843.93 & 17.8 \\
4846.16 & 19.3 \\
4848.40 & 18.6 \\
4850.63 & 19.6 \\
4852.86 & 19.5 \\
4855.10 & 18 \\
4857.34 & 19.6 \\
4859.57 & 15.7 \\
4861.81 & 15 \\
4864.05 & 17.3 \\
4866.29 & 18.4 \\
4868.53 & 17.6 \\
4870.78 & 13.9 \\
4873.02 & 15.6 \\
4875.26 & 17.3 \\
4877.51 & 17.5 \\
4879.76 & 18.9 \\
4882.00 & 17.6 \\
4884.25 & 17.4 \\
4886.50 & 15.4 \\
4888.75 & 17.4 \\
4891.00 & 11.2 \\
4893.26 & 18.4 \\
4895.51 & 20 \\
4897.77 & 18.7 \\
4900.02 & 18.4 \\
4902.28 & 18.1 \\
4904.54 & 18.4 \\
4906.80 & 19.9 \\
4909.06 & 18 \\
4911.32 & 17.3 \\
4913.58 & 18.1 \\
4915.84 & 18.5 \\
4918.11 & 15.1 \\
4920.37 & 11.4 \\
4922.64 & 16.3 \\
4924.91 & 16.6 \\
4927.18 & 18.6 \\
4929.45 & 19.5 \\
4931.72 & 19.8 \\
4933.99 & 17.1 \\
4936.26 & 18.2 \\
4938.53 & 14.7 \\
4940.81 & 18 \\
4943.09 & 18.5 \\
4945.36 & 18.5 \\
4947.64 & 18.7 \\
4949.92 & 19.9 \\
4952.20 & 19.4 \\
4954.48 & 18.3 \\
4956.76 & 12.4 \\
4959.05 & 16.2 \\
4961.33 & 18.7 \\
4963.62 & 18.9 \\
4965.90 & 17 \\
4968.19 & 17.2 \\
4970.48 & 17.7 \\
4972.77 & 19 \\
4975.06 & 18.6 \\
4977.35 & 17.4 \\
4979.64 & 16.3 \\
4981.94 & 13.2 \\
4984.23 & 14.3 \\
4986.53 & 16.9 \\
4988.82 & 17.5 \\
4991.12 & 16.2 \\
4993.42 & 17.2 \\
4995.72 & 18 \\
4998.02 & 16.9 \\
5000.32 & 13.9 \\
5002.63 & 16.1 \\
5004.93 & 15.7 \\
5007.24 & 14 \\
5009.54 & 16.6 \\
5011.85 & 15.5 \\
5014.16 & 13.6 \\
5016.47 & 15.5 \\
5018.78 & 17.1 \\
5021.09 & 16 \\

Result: -2.81 angstroms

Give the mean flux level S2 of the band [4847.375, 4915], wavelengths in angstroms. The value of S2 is 17.6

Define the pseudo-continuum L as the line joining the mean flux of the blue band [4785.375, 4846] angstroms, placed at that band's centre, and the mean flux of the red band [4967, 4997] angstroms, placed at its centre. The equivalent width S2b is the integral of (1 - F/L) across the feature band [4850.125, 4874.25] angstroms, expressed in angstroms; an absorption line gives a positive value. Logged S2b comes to 0.7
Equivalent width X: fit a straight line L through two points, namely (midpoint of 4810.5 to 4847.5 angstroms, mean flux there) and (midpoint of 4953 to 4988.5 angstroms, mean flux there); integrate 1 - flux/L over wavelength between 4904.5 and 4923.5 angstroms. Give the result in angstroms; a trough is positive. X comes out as 0.5 angstroms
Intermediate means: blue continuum 18.2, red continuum 16.8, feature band 16.9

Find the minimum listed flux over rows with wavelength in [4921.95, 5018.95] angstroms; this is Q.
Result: 12.4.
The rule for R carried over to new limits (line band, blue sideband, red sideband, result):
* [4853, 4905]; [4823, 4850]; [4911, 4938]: 0.9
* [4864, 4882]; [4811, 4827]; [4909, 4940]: 0.7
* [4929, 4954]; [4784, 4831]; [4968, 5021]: -2.4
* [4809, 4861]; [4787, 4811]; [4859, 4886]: -2.4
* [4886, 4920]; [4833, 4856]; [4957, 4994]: 0.7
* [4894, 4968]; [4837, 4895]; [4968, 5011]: -3.7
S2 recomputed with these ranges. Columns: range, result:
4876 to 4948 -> 17.5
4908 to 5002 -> 17.2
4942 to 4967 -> 17.9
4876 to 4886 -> 17.7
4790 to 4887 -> 17.9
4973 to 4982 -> 17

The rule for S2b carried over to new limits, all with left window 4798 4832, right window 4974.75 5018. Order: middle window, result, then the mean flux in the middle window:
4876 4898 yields 0.2 angstroms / 17.2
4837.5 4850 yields -0.2 angstroms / 18.3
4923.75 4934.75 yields -1.0 angstroms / 18.4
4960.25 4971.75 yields -1.1 angstroms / 17.9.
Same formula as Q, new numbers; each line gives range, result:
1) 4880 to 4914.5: 11.2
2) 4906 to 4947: 11.4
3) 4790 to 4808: 16.8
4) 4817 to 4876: 13.9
